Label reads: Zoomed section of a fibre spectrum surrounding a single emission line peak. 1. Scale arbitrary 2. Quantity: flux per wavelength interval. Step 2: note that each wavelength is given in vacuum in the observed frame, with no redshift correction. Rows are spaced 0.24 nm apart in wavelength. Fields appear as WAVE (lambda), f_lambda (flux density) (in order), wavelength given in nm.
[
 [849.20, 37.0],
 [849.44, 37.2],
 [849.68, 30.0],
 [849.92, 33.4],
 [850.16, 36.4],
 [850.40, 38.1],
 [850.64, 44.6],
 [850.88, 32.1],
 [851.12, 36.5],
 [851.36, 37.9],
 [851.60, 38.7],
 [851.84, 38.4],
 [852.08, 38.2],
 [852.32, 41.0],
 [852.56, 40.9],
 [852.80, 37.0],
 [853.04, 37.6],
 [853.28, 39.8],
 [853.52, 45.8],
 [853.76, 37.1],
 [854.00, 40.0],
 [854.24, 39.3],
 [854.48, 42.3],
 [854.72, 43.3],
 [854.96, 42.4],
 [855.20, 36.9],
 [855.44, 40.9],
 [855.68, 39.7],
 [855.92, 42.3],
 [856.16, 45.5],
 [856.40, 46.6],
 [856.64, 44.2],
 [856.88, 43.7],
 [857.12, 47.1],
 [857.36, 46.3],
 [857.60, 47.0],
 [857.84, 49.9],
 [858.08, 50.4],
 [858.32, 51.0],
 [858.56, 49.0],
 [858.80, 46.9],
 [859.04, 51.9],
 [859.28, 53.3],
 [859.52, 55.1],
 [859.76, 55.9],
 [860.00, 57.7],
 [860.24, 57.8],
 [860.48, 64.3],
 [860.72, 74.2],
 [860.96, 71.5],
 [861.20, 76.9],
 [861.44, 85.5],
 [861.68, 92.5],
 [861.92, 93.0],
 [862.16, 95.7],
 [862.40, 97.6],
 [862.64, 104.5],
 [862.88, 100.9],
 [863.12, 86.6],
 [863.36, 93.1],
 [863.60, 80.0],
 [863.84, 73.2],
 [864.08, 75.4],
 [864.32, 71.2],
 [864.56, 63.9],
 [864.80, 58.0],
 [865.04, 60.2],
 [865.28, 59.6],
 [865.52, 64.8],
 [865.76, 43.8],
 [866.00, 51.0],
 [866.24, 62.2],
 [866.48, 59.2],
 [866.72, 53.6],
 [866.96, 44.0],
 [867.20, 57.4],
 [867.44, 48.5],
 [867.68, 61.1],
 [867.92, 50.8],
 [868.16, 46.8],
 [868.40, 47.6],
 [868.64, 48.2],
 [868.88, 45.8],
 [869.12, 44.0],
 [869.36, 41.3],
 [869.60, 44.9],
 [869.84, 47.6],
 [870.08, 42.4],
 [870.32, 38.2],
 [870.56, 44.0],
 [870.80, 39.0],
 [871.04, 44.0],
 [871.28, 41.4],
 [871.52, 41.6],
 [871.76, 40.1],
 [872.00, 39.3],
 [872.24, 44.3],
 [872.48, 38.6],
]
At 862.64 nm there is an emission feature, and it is H-beta 4861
